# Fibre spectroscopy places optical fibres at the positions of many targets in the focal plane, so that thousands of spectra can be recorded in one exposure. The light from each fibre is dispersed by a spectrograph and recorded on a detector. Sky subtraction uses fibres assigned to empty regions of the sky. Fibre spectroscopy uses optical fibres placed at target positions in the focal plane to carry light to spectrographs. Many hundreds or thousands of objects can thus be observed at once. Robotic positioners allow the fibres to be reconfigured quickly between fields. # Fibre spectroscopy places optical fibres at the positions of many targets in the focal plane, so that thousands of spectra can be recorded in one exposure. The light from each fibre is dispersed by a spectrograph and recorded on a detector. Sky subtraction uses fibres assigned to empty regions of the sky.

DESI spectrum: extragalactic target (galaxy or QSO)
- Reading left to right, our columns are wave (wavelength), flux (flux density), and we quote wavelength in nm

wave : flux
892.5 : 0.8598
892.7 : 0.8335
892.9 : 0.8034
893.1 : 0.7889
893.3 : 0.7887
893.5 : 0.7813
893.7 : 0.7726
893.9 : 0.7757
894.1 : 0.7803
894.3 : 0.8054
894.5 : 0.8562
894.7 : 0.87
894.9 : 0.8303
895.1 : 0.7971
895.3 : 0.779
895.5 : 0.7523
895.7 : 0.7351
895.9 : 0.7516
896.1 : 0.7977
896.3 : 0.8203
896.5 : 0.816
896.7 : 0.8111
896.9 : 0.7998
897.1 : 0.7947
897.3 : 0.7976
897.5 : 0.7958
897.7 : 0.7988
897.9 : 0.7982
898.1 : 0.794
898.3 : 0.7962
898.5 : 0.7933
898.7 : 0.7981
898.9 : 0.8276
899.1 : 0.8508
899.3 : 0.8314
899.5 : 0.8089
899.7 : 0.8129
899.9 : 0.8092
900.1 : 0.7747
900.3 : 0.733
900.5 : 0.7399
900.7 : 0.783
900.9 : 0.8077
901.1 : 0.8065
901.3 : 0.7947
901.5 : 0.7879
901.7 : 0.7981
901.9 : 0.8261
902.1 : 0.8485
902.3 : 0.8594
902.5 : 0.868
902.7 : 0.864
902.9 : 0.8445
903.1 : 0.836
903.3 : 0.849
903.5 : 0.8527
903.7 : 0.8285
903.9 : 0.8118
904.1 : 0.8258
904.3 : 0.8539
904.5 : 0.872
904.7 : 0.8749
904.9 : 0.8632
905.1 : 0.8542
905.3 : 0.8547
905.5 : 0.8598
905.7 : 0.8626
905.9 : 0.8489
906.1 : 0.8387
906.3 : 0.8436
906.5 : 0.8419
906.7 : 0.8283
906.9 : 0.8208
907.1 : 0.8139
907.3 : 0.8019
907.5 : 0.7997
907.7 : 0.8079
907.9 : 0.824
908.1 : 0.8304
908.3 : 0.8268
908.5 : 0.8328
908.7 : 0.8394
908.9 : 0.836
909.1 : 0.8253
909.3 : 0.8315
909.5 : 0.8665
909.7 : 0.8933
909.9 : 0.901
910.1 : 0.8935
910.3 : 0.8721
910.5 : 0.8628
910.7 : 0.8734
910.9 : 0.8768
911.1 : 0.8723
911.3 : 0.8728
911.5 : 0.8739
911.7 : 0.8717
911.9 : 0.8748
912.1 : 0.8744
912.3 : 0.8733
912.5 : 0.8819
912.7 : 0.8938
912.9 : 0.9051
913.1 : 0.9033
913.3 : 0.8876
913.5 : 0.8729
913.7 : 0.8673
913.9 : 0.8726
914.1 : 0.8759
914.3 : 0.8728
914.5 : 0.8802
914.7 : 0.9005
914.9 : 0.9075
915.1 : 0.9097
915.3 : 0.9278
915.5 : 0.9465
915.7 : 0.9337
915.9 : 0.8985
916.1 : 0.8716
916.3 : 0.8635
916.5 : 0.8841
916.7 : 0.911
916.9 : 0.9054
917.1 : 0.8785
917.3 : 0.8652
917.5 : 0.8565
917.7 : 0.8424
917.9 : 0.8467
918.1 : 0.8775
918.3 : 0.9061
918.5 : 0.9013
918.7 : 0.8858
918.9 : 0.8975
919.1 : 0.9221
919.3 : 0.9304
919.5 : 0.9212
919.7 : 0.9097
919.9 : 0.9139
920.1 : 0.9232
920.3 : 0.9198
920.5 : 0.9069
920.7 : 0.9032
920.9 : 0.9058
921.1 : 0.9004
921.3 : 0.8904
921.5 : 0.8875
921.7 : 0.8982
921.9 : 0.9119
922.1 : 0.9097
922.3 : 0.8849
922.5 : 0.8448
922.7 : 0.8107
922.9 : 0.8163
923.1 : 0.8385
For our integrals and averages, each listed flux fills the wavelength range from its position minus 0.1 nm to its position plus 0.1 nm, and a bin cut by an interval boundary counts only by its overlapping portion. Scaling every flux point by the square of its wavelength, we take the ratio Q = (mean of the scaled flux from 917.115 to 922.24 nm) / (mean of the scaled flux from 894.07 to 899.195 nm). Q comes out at 1.2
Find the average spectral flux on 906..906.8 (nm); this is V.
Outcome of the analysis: 0.838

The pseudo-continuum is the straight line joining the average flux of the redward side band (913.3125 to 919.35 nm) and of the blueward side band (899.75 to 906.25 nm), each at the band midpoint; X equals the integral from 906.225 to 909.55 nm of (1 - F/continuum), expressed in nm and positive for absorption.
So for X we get 0.10 nm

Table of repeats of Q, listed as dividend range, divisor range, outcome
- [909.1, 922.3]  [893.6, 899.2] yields 1.16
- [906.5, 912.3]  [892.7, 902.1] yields 1.09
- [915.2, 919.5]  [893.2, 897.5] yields 1.18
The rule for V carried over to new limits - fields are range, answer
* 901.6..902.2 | 0.824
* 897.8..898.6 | 0.795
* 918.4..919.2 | 0.902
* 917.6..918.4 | 0.868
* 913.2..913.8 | 0.876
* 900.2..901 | 0.766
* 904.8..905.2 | 0.859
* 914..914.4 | 0.874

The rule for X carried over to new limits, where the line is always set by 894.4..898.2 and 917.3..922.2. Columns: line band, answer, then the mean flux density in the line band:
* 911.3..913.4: -0.04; 0.883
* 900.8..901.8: 0.03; 0.799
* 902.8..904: -0.01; 0.837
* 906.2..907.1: 0.01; 0.831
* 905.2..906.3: -0.02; 0.852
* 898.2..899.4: -0.01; 0.816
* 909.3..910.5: -0.03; 0.879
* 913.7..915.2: -0.02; 0.887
